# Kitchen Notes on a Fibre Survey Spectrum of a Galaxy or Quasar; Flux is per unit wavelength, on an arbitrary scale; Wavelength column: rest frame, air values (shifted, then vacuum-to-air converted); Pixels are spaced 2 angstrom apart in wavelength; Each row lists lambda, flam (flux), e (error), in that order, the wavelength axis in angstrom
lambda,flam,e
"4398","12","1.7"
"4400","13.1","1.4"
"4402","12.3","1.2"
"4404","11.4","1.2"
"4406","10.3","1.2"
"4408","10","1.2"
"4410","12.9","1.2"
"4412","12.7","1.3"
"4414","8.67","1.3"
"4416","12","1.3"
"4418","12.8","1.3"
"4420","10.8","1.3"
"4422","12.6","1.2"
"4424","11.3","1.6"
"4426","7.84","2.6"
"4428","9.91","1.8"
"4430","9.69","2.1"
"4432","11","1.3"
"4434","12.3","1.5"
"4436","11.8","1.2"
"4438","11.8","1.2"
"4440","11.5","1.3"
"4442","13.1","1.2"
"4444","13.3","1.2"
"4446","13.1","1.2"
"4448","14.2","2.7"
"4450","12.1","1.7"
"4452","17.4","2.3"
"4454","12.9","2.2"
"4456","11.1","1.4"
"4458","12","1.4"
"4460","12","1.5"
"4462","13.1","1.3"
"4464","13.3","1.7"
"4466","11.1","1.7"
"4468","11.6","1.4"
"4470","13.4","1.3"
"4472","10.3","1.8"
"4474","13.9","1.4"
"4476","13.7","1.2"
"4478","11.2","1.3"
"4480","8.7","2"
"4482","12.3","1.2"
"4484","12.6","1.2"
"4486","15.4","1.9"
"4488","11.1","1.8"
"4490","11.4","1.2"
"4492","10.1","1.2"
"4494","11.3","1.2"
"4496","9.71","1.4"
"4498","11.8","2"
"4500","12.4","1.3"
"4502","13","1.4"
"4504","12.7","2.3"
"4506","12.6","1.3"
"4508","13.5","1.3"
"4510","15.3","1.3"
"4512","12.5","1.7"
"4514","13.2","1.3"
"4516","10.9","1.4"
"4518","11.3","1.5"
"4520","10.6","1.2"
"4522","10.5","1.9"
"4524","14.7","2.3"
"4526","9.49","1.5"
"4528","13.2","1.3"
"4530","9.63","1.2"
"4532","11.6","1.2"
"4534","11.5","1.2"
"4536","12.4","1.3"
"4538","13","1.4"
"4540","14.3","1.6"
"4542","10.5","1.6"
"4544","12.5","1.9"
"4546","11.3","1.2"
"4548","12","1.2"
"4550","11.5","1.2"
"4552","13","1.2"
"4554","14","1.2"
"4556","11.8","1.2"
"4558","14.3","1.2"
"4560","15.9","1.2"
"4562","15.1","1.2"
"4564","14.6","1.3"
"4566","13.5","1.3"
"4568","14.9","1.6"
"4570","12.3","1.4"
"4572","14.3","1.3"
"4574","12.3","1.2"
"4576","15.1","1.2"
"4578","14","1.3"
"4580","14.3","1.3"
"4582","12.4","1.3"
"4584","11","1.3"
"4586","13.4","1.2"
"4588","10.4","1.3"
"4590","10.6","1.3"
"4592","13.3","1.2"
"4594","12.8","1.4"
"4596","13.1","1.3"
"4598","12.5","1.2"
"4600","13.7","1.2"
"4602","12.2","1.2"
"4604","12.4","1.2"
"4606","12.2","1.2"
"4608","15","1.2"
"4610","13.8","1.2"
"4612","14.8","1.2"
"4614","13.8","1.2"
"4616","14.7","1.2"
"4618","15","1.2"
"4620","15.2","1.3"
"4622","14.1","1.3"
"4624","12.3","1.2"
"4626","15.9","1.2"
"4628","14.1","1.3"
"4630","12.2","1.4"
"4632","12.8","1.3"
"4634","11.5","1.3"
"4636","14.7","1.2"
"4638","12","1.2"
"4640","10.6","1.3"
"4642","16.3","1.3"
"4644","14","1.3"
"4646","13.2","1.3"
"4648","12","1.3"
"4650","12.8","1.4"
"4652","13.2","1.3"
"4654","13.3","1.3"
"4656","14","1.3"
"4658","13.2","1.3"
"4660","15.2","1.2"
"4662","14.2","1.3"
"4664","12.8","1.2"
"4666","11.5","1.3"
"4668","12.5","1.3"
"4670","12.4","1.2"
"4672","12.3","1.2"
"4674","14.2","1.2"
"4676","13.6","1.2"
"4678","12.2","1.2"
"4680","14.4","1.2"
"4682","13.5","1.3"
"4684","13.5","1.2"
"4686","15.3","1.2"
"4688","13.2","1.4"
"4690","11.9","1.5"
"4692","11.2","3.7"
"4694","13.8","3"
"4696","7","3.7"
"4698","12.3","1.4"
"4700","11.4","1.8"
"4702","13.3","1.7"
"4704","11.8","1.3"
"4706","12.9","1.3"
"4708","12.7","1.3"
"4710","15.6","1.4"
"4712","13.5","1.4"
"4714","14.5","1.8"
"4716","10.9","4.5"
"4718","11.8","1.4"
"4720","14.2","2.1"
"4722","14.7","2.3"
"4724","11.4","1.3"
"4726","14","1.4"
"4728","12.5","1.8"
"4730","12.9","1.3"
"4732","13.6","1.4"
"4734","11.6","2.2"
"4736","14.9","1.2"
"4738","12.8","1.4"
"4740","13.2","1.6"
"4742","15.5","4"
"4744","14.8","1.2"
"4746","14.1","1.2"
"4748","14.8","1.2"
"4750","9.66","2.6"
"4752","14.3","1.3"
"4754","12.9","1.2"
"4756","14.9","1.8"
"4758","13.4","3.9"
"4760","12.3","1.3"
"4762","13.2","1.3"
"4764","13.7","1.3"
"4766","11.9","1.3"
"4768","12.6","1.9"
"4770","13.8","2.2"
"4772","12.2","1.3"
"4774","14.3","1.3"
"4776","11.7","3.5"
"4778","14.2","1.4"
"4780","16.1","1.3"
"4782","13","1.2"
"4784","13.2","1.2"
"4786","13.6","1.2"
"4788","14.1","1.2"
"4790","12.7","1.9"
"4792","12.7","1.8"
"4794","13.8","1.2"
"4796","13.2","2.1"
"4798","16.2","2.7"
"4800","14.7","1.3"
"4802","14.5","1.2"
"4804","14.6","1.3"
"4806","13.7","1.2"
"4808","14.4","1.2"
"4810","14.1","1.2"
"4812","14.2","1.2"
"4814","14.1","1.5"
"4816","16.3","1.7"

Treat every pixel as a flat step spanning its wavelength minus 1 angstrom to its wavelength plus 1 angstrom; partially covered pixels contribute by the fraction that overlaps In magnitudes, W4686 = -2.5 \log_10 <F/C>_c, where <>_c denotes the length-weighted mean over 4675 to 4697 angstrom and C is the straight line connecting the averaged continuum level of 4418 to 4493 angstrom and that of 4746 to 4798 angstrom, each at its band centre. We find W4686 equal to 0.03 mag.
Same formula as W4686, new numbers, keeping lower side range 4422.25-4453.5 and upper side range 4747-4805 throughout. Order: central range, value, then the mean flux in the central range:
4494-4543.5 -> 0.03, 12.1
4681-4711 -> 0.05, 12.6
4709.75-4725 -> 0.00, 13.2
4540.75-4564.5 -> -0.04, 13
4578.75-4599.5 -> 0.02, 12.4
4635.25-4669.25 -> -0.02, 13.2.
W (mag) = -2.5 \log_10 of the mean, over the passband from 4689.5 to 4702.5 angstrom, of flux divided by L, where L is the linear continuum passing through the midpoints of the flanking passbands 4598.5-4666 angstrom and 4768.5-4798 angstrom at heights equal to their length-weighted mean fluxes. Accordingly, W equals 0.18 mag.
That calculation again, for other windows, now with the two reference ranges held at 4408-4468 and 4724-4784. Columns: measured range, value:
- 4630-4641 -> 0.046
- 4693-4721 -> 0.052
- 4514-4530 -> 0.076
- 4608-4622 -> -0.143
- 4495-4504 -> 0.037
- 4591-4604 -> -0.018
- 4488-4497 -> 0.145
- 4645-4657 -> -0.014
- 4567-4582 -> -0.100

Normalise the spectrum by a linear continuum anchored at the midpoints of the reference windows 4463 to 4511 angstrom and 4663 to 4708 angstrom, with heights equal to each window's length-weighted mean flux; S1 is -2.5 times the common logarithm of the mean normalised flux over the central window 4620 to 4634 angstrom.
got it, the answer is -0.09 mag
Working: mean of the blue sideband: 12.2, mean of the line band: 13.5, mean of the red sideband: 12.6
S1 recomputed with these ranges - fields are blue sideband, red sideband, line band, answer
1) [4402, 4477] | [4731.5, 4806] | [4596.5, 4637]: -0.065 mag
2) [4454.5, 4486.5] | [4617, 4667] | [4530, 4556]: 0.048 mag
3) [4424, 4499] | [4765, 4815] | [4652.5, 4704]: 0.022 mag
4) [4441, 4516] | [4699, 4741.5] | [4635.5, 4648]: -0.034 mag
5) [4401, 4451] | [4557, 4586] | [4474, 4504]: 0.061 mag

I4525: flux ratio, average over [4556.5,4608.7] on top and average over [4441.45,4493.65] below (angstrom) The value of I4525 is 1.07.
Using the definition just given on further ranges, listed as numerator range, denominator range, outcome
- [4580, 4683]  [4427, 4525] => 1.08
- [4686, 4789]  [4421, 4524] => 1.08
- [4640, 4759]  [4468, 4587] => 1.05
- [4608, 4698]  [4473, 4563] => 1.08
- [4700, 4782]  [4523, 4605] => 1.04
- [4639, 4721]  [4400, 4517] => 1.08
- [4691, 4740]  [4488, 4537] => 1.07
